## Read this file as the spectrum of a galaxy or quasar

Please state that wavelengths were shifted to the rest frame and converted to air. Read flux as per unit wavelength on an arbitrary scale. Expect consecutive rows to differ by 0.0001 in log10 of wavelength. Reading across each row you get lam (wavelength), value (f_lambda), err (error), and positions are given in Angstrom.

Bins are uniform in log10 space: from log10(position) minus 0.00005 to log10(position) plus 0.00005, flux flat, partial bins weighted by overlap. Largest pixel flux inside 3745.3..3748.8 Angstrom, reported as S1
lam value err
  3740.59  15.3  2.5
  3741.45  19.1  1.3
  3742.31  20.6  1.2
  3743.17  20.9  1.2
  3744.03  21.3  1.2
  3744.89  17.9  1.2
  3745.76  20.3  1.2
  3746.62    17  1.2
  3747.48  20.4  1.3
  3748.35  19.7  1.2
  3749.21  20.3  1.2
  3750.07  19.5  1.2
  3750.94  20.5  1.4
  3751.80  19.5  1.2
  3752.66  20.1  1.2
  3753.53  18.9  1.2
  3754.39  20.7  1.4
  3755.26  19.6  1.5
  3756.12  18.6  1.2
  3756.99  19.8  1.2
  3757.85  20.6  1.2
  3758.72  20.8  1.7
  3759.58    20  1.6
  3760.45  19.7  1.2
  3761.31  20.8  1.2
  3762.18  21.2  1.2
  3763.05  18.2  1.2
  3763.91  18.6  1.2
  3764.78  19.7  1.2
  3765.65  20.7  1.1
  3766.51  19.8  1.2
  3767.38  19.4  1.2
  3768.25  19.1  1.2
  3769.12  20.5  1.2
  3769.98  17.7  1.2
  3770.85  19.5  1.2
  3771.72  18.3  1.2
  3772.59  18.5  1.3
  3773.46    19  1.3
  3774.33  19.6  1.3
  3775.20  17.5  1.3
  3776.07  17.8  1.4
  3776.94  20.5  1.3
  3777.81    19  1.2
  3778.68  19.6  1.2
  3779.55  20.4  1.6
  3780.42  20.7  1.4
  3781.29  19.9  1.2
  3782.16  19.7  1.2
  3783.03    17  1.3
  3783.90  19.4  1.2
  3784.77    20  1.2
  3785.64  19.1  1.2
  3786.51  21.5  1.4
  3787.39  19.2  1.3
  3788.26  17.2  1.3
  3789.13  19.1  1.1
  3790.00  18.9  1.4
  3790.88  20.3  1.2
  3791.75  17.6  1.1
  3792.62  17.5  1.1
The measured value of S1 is 20.4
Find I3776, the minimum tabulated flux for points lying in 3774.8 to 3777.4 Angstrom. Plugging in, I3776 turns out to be 17.5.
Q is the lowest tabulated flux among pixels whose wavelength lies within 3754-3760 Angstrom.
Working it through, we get 18.6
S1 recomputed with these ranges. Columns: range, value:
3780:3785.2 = 20.7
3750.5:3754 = 20.5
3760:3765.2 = 21.2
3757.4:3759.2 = 20.8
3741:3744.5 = 21.3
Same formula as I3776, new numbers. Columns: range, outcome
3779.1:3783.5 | 17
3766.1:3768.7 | 19.1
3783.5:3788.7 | 17.2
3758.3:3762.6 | 19.7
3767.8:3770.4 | 17.7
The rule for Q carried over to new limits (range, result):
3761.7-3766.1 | 18.2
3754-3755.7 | 19.6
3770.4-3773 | 18.3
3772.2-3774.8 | 18.5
